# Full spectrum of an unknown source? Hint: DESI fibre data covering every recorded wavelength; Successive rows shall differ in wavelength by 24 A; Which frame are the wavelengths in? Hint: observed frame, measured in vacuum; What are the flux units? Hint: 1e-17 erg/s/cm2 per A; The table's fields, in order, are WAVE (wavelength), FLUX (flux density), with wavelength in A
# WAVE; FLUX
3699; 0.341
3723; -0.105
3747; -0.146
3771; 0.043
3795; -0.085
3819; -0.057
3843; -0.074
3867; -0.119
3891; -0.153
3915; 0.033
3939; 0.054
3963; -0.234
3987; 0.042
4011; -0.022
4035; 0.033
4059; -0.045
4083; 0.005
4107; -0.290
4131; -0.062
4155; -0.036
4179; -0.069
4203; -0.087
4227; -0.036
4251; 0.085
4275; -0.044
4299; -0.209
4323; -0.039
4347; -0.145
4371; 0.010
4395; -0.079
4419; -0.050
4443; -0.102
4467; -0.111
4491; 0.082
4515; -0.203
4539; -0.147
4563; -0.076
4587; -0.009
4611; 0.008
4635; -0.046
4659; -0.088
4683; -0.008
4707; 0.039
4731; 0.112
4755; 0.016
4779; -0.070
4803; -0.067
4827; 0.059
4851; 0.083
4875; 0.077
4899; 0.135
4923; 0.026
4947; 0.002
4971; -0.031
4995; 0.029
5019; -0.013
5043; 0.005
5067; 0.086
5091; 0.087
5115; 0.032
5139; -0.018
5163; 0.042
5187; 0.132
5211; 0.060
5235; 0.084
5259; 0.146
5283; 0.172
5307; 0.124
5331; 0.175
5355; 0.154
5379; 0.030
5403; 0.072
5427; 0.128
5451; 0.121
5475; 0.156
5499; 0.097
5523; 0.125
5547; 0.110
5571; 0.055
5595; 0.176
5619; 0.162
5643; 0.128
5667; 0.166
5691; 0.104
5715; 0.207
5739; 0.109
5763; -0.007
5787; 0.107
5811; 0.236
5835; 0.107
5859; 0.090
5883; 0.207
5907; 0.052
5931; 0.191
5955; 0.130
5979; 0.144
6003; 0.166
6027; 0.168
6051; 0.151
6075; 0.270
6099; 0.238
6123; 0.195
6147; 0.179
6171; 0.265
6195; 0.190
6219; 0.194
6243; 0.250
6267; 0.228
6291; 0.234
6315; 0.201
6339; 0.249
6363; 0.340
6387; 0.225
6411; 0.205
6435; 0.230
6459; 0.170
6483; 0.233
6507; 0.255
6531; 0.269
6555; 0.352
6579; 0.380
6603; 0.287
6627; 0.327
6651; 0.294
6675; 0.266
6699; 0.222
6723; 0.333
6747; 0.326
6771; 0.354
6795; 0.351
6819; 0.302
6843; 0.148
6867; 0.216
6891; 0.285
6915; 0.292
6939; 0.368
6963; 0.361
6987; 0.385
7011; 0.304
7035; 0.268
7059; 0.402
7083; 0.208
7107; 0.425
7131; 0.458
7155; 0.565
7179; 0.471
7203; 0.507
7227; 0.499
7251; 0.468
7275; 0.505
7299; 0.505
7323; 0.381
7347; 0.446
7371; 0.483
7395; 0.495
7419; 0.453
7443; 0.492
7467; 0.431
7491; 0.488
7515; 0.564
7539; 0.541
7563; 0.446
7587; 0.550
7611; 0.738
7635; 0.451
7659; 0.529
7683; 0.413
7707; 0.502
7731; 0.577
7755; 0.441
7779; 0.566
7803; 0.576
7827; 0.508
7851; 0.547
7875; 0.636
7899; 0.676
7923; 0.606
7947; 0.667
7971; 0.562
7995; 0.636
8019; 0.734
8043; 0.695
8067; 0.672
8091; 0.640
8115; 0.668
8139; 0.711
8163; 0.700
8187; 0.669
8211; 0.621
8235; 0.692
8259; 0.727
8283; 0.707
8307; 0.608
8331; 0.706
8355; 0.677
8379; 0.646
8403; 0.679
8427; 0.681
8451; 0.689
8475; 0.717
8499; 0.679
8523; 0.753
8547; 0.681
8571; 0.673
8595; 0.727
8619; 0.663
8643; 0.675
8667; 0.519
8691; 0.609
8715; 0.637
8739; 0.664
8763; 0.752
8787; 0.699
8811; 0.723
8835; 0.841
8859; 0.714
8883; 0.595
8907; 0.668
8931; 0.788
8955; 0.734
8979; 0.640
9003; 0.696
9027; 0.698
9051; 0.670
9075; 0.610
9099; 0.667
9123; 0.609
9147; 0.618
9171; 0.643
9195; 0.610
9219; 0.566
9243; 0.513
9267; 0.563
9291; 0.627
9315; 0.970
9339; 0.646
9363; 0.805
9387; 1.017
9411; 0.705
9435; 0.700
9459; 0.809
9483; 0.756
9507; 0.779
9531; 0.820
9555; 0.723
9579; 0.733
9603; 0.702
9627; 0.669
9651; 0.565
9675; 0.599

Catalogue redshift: 0.785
